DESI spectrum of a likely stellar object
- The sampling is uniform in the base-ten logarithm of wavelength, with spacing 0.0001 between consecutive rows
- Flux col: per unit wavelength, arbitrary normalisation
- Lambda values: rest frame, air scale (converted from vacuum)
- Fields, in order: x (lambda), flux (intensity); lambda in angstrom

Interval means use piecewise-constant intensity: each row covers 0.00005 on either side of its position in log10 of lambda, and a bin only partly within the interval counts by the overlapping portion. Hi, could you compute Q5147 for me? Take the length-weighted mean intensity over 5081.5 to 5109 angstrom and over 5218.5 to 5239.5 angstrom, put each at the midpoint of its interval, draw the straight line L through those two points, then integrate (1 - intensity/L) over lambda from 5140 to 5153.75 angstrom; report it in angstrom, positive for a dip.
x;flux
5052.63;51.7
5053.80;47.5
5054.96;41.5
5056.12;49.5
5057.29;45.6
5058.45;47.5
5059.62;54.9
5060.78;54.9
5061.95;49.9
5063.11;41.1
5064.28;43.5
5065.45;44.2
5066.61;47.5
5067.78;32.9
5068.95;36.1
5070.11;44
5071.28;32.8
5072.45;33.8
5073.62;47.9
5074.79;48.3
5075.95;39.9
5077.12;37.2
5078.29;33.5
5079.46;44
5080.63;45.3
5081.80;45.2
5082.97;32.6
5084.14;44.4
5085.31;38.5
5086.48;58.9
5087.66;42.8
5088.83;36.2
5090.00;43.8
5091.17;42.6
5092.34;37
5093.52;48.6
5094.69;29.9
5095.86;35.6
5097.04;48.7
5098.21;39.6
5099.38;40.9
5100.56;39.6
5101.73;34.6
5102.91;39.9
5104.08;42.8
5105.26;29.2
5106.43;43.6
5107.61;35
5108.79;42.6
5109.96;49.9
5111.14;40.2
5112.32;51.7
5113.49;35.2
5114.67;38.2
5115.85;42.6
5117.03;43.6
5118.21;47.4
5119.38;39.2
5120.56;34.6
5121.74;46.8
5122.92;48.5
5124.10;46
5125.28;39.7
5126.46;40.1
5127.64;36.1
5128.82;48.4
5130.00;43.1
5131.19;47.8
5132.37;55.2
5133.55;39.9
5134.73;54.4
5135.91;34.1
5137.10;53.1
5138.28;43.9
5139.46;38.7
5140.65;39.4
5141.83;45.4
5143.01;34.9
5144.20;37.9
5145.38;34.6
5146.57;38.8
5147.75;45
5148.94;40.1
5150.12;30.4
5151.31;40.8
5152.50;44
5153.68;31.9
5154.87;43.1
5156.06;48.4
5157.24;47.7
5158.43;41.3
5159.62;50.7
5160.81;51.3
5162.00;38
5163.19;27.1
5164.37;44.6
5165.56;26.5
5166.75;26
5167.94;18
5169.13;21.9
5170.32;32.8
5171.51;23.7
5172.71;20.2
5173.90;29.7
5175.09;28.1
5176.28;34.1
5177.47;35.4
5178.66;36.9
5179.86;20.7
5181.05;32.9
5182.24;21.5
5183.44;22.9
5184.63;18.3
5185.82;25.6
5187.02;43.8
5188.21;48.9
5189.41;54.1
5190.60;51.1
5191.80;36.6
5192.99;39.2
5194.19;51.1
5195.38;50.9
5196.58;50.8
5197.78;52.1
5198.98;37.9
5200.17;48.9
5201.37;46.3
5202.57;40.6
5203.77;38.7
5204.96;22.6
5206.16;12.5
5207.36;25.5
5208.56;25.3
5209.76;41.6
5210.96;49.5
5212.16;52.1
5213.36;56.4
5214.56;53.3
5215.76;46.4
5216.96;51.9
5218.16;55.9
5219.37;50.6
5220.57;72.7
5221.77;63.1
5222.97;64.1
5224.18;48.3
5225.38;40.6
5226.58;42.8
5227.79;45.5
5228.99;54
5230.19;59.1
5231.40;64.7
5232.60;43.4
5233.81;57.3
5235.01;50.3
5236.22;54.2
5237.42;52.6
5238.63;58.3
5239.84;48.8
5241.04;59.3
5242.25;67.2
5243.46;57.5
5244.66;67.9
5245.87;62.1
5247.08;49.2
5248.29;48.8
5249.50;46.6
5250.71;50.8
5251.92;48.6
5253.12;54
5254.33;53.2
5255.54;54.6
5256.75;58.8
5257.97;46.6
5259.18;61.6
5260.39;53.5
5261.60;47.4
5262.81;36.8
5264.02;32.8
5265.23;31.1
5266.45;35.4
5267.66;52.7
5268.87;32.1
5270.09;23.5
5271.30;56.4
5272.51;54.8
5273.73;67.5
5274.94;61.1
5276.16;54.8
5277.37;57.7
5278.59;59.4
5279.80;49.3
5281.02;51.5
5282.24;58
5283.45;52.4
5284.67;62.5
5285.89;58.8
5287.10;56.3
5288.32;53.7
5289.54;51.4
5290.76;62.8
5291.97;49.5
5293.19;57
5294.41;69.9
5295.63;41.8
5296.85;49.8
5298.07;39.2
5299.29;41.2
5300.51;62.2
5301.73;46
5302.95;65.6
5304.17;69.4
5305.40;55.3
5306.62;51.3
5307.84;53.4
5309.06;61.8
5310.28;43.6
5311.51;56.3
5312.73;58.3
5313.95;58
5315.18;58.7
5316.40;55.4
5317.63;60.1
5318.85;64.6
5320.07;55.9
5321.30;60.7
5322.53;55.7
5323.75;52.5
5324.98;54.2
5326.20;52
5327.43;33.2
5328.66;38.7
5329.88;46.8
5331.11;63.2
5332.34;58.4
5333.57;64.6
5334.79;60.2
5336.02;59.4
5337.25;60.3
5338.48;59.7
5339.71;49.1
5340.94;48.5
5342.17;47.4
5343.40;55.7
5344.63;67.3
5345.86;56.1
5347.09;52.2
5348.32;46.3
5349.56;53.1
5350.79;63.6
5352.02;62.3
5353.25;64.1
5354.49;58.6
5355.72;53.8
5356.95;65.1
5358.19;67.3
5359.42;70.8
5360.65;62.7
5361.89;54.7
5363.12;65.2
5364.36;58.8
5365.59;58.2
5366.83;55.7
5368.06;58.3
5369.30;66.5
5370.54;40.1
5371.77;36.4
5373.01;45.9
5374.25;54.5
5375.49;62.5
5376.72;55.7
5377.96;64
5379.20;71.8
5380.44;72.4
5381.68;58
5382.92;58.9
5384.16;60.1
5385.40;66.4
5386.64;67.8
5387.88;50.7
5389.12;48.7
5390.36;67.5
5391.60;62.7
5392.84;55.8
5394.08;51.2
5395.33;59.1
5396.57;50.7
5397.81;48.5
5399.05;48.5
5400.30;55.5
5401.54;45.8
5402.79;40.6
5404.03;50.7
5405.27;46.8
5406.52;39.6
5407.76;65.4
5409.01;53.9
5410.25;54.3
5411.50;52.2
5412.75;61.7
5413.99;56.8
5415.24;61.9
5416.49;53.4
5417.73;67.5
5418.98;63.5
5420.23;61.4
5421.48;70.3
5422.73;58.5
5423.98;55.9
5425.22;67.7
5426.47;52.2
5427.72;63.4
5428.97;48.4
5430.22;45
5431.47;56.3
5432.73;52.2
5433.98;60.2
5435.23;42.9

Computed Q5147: 2.1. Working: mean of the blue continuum 40.4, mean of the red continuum 54.1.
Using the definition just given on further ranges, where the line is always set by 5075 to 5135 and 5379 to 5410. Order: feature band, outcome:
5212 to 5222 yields -1.8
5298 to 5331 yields -1.4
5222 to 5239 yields -1.7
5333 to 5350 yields -0.8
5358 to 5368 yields -1.3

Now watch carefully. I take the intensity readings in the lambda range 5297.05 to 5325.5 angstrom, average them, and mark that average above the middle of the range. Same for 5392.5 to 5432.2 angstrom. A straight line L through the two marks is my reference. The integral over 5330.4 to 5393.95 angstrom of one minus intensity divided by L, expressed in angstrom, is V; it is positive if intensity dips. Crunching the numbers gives -3.7 angstrom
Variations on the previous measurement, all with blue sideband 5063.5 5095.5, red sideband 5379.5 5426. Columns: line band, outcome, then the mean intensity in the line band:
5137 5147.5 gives 0.9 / 40.3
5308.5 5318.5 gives -0.8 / 56.7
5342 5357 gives -0.8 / 57.4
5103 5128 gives 0.8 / 41.6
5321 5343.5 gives 0.0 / 53.6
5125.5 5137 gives -0.2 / 44.6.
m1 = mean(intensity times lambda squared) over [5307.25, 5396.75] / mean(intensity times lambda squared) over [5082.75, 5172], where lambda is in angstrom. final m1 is 1.5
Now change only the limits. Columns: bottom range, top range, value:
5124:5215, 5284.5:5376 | 1.54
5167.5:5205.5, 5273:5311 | 1.61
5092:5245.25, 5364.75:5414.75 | 1.42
